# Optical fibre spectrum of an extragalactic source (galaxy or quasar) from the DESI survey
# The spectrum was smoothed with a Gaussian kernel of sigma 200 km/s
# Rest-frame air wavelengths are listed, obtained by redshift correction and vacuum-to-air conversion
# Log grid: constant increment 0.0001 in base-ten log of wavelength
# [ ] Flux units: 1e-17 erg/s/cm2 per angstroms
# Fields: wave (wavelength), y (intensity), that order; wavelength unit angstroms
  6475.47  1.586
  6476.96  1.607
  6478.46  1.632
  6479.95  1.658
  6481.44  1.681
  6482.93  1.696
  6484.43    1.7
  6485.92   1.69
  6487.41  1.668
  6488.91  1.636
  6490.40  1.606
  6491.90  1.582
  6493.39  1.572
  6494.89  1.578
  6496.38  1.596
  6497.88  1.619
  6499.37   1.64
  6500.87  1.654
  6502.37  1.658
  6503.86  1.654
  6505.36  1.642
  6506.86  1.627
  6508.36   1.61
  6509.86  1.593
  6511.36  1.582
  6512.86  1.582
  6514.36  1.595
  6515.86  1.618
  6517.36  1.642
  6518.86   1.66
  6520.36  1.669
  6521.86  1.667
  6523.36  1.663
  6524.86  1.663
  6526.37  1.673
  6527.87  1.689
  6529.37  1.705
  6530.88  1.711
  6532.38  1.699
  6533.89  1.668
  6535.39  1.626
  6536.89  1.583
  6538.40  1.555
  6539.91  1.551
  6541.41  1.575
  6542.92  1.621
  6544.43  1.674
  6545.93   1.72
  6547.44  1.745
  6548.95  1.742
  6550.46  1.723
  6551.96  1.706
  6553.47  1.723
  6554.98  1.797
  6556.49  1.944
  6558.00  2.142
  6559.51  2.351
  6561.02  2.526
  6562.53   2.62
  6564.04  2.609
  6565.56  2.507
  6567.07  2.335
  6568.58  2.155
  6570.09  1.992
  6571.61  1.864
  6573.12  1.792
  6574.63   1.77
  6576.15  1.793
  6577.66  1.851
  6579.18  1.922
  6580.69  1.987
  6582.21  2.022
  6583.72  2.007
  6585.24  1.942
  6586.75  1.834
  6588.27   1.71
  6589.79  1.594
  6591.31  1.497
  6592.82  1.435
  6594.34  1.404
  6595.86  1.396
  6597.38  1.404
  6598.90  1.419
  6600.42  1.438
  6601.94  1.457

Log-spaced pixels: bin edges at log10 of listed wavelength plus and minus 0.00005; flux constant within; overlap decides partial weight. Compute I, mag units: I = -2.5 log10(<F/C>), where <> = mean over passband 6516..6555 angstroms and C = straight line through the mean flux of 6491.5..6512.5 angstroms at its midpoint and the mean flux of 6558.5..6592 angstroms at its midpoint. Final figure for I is 0.085 mag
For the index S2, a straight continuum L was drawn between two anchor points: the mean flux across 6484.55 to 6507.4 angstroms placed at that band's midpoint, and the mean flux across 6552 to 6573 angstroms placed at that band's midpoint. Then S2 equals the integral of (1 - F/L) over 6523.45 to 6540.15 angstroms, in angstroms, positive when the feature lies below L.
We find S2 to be 2.3 angstroms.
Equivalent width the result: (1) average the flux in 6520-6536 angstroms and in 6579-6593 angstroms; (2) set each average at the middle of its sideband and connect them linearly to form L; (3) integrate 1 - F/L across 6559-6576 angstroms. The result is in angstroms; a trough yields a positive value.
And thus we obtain -4.3 angstroms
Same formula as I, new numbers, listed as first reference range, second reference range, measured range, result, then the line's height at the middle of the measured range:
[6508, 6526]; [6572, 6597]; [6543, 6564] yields -0.163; 1.69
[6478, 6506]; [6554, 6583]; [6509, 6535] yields 0.106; 1.82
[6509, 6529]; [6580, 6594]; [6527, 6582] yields -0.109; 1.71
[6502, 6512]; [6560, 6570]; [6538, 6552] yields 0.279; 2.15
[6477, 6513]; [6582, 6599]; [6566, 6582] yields -0.197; 1.63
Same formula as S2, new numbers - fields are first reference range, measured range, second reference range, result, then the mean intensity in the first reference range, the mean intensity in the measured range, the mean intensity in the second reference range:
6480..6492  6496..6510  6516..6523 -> 0.2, 1.66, 1.63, 1.66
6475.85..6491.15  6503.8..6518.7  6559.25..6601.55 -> 0.9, 1.66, 1.61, 1.89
